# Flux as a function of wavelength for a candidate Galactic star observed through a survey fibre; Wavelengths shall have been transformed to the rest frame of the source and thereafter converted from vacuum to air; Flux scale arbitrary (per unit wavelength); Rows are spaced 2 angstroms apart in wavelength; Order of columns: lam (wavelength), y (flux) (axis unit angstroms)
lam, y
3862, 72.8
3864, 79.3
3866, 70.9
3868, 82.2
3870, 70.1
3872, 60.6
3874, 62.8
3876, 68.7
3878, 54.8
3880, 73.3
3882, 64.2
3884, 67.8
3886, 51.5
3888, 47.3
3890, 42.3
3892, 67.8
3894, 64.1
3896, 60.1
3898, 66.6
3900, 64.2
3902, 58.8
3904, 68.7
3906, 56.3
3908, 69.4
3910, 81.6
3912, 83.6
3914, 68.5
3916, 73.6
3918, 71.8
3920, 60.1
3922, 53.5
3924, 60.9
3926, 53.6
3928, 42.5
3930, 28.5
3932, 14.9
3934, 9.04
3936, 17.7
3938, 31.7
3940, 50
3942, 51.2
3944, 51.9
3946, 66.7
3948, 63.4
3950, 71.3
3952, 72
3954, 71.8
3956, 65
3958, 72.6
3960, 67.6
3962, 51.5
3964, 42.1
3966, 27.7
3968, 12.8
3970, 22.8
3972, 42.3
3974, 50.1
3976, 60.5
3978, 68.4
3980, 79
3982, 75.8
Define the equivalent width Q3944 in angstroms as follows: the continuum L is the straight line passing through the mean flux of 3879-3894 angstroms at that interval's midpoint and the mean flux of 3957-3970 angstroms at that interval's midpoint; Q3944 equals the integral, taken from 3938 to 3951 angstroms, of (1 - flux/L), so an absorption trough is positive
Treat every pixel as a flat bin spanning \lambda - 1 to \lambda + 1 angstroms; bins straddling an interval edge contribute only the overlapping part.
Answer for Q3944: -2.54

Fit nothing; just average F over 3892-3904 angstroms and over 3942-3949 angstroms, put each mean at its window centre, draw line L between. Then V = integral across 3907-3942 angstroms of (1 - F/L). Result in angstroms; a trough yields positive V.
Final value 5.9 angstroms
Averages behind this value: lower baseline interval 63.7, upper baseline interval 59.3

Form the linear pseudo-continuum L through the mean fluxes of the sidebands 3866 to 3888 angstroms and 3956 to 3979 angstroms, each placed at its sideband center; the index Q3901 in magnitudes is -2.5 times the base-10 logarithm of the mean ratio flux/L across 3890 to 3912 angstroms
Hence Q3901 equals -0.09 mag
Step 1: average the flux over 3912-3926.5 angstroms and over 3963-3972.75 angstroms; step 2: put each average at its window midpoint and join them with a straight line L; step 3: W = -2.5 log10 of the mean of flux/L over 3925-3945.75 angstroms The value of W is 0.39 mag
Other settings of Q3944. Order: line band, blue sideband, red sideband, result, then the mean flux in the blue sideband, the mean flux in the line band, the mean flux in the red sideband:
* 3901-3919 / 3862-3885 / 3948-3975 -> -2.5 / 68.8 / 70.3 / 51.9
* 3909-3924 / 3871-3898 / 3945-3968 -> -2.5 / 60.6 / 69.8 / 59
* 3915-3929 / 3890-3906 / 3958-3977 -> -0.8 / 62.5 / 59.4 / 43.5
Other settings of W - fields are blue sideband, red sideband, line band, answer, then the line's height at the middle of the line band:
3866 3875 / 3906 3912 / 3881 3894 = 0.233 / 71.1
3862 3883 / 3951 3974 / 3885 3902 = 0.112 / 64.4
